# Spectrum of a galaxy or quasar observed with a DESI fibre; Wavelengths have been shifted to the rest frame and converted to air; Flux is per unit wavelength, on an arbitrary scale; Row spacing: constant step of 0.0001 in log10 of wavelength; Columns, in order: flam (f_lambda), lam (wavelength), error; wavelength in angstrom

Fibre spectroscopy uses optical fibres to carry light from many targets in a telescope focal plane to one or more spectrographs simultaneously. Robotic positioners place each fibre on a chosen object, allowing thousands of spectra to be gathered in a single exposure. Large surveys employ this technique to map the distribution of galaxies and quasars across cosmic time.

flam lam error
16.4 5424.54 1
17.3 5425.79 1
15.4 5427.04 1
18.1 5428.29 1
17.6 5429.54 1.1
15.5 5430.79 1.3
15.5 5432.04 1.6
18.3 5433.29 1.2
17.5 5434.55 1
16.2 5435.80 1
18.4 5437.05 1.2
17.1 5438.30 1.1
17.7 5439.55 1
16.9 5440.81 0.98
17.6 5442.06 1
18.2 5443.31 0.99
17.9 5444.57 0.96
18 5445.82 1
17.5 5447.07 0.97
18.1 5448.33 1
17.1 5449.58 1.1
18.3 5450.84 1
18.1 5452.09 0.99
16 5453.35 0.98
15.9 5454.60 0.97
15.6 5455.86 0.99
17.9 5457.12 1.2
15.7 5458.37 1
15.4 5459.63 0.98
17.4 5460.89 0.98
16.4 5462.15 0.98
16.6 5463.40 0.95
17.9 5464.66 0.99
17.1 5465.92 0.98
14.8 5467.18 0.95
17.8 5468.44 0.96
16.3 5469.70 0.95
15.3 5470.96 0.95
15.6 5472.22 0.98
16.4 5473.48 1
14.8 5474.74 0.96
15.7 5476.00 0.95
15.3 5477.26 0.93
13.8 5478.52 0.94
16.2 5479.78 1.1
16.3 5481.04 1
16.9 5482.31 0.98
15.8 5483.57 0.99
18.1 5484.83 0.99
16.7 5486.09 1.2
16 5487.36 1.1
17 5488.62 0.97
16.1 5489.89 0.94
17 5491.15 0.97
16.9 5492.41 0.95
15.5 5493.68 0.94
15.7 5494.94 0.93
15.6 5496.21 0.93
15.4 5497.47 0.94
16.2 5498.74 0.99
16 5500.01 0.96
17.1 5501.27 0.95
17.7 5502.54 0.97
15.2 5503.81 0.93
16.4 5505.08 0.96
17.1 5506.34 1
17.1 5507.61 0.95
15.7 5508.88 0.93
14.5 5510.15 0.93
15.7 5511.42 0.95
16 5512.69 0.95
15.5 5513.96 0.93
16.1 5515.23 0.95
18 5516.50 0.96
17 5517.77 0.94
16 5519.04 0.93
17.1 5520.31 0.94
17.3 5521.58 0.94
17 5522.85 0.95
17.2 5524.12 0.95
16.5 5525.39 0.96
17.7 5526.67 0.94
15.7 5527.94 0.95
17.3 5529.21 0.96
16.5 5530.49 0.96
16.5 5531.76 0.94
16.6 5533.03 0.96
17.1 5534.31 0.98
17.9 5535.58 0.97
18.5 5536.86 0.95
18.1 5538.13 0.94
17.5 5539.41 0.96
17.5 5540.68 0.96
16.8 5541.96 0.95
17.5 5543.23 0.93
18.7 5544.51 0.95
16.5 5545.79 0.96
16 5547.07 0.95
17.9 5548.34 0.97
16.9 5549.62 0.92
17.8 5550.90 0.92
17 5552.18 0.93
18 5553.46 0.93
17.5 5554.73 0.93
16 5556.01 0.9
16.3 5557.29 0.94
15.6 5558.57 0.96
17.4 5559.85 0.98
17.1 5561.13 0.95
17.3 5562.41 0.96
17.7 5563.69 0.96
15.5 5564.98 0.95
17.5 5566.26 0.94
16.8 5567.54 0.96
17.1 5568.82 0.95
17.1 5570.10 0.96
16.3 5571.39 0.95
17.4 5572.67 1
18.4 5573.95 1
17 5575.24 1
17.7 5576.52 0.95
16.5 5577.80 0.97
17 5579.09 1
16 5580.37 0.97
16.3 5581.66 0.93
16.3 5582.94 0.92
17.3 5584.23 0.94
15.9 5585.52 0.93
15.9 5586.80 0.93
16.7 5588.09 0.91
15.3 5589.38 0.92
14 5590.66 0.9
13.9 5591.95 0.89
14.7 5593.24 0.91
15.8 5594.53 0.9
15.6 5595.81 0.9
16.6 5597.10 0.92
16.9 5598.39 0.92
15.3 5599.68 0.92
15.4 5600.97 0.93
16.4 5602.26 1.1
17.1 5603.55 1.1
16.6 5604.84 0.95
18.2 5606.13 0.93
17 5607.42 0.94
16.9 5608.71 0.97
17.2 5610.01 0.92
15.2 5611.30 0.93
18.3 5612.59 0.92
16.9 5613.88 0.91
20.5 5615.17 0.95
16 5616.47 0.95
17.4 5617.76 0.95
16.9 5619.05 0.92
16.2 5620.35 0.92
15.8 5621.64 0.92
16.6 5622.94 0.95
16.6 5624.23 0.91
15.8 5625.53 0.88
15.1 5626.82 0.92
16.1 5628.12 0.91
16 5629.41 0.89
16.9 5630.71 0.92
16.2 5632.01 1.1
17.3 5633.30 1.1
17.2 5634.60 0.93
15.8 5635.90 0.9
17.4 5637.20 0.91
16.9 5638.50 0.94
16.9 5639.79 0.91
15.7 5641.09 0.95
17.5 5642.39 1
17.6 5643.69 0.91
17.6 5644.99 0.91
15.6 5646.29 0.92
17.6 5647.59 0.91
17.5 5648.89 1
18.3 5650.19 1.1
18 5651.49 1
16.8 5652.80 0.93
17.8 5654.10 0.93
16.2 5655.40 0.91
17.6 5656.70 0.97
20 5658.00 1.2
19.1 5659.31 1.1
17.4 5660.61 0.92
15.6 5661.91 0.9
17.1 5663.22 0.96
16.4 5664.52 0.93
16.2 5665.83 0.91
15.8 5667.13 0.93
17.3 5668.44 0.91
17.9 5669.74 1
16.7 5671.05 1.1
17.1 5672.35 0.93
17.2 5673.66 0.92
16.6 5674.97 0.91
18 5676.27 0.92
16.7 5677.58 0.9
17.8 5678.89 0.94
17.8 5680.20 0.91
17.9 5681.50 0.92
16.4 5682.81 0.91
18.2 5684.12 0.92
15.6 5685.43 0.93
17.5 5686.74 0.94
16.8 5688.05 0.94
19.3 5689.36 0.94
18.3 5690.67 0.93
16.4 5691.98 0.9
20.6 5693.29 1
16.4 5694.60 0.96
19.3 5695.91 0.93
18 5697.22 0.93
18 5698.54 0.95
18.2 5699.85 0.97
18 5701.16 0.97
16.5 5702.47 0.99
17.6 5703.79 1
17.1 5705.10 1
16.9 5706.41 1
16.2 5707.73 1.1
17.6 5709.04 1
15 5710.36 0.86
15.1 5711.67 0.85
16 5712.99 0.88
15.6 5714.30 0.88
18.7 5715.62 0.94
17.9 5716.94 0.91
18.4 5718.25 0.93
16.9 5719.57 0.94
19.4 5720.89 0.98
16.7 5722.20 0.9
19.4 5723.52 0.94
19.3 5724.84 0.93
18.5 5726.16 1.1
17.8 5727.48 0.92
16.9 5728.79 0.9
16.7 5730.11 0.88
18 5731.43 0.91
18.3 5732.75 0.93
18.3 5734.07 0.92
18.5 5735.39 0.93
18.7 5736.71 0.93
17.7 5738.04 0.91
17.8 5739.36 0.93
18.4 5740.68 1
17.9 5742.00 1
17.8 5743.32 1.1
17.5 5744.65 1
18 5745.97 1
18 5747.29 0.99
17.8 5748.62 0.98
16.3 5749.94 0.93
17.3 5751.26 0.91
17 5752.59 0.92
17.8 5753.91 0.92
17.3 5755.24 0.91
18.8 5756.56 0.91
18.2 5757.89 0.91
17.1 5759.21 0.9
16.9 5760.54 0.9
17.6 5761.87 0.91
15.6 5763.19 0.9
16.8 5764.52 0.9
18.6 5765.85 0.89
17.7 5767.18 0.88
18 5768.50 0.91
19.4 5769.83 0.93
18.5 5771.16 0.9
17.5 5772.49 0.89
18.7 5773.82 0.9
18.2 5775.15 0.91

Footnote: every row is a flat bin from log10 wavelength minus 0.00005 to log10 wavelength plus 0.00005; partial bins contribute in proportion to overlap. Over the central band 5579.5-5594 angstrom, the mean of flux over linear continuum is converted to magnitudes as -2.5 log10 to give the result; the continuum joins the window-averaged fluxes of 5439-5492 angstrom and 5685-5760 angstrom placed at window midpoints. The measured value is 0.09 mag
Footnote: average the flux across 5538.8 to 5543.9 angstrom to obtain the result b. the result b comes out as 17.3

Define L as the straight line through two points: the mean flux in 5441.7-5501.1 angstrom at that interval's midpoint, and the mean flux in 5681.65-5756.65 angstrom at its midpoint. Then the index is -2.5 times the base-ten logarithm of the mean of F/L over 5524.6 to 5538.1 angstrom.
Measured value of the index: -0.02 mag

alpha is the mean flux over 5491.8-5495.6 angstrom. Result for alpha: 16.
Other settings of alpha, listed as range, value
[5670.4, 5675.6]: 16.9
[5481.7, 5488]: 16.7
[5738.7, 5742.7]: 18.1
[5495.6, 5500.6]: 15.8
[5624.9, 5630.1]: 15.8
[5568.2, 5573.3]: 17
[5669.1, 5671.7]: 17.3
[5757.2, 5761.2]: 17.4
